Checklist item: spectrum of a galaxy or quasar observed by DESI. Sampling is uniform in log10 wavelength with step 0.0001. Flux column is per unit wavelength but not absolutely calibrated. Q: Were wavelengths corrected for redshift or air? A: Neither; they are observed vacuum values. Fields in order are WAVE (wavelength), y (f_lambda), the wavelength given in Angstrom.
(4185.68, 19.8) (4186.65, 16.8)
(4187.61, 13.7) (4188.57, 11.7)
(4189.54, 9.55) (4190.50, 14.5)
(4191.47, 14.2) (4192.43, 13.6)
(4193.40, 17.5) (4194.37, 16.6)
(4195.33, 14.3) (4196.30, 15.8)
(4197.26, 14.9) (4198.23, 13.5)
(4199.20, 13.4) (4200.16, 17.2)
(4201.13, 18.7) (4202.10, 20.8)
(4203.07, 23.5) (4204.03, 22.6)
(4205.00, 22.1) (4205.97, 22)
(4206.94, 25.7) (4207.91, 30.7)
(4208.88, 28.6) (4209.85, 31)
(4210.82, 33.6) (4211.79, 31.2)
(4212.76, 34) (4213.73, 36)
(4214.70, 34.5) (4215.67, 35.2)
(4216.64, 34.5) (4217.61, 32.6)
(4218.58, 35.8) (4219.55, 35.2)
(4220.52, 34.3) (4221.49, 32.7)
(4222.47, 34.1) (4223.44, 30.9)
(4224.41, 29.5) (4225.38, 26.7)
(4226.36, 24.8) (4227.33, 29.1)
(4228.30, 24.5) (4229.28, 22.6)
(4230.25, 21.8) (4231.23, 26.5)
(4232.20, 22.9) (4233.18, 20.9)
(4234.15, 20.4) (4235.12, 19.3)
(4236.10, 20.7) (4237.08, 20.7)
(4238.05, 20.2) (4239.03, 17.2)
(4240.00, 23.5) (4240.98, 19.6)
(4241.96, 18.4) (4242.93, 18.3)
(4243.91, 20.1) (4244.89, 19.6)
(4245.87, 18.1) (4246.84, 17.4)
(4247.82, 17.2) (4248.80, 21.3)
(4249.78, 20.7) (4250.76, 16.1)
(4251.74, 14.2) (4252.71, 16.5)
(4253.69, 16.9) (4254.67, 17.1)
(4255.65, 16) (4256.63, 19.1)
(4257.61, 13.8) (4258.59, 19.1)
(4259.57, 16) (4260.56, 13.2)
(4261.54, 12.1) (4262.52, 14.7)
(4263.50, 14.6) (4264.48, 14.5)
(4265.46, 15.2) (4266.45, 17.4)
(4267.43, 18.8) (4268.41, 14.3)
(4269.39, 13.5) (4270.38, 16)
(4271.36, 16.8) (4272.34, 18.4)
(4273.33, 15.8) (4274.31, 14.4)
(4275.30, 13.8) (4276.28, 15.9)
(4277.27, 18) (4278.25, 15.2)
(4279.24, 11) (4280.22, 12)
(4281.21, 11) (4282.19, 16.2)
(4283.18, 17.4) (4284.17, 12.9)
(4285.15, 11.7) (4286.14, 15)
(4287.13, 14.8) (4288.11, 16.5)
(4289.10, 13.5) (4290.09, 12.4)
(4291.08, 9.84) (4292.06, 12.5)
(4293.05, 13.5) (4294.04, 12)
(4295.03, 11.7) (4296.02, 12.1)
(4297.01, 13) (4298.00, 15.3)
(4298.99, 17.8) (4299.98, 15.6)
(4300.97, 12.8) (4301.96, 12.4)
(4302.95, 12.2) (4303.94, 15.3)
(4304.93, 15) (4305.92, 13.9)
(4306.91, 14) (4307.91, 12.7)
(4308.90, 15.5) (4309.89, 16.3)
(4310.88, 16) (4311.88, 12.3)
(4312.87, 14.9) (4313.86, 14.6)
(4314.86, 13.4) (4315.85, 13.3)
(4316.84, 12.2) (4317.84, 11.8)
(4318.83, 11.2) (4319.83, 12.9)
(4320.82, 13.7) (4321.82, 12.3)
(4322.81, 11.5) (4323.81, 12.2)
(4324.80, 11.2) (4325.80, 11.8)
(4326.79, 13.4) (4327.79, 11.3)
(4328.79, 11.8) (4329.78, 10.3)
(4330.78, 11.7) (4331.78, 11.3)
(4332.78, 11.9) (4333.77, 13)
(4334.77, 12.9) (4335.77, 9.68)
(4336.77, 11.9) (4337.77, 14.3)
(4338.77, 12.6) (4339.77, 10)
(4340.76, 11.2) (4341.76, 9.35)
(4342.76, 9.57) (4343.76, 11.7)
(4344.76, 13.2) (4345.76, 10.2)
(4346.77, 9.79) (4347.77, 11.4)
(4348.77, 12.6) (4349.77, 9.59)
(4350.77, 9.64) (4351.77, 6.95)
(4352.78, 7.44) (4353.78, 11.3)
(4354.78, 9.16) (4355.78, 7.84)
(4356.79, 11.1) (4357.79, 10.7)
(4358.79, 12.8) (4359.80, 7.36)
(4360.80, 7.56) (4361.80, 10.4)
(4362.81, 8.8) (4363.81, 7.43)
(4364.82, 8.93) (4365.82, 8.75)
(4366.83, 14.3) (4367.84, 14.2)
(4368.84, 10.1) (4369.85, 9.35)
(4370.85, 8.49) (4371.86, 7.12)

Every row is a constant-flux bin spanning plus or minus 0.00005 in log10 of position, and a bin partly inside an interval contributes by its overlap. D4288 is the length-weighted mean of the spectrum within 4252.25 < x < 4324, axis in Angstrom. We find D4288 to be 14.3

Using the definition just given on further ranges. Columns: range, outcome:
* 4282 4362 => 12.3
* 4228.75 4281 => 17.5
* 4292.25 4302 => 13.6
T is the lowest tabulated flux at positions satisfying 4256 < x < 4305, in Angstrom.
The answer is 9.84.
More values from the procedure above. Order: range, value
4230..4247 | 17.2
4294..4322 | 11.2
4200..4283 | 11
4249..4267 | 12.1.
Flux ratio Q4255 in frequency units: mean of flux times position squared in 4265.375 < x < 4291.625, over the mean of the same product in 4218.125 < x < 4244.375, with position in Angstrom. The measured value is 0.6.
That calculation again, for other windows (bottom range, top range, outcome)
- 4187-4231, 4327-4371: 0.46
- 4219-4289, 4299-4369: 0.65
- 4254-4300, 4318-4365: 0.76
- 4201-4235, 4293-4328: 0.49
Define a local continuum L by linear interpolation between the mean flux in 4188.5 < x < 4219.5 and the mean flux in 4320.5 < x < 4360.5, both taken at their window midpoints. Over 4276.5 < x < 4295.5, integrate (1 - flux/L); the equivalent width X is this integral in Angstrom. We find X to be 2.9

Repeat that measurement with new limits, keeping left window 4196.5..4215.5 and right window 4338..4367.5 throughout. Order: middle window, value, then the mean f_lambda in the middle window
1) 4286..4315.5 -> 2.77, 13.9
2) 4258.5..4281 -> 4.12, 15.1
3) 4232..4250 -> 1.42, 19.7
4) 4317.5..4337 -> 1.23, 11.9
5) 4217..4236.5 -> -3.70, 27.3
